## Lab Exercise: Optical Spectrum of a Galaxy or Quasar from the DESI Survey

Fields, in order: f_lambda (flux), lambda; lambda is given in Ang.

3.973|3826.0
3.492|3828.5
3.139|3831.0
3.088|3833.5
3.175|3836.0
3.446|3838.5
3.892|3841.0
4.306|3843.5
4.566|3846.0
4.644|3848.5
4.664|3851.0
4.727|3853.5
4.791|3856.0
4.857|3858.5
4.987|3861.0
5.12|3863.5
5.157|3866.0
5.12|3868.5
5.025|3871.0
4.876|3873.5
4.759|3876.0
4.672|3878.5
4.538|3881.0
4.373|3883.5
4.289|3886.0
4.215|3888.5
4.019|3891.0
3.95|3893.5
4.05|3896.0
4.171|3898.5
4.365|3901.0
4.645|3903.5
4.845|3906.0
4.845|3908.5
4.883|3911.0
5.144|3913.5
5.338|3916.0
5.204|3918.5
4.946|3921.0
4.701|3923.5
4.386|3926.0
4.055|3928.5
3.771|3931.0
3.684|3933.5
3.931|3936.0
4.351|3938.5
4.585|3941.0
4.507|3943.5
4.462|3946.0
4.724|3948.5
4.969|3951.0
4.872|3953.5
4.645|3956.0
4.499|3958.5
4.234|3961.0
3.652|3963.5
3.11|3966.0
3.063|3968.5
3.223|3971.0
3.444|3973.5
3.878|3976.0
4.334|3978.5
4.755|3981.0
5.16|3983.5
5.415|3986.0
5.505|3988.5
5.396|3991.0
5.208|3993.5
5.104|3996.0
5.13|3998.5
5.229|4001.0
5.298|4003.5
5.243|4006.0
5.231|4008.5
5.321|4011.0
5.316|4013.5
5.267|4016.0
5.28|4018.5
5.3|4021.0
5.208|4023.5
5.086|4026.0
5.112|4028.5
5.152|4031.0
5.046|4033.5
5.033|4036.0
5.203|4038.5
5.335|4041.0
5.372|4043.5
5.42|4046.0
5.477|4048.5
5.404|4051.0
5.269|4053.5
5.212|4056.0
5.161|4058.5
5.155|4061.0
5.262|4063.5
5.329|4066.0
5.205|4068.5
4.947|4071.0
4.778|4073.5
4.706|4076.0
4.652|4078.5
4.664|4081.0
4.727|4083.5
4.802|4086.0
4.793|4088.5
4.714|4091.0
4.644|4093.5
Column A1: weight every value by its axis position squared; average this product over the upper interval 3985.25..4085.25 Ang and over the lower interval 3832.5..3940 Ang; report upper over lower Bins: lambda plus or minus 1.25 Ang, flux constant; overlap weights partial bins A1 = 1.24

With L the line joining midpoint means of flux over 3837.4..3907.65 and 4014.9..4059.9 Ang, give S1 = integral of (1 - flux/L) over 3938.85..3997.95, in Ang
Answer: 5.7 Ang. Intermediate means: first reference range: 4.54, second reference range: 5.24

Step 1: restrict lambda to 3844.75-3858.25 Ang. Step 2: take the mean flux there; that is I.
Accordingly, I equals 4.69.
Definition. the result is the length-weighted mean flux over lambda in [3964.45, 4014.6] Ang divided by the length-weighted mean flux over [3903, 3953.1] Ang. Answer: 1.02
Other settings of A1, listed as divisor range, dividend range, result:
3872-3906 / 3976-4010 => 1.22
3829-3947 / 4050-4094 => 1.23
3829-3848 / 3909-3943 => 1.29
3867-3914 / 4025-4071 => 1.24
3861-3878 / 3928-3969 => 0.88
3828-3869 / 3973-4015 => 1.26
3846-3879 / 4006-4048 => 1.17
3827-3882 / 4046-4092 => 1.27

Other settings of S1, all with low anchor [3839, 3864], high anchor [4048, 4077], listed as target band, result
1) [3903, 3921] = -0.9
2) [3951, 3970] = 3.2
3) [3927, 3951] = 2.8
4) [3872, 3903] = 2.2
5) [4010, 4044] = -1.0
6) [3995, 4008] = -0.5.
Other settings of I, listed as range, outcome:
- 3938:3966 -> 4.44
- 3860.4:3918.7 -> 4.68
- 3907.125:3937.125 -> 4.58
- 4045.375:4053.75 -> 5.41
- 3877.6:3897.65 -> 4.25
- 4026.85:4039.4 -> 5.11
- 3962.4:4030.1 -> 4.79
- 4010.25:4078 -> 5.19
